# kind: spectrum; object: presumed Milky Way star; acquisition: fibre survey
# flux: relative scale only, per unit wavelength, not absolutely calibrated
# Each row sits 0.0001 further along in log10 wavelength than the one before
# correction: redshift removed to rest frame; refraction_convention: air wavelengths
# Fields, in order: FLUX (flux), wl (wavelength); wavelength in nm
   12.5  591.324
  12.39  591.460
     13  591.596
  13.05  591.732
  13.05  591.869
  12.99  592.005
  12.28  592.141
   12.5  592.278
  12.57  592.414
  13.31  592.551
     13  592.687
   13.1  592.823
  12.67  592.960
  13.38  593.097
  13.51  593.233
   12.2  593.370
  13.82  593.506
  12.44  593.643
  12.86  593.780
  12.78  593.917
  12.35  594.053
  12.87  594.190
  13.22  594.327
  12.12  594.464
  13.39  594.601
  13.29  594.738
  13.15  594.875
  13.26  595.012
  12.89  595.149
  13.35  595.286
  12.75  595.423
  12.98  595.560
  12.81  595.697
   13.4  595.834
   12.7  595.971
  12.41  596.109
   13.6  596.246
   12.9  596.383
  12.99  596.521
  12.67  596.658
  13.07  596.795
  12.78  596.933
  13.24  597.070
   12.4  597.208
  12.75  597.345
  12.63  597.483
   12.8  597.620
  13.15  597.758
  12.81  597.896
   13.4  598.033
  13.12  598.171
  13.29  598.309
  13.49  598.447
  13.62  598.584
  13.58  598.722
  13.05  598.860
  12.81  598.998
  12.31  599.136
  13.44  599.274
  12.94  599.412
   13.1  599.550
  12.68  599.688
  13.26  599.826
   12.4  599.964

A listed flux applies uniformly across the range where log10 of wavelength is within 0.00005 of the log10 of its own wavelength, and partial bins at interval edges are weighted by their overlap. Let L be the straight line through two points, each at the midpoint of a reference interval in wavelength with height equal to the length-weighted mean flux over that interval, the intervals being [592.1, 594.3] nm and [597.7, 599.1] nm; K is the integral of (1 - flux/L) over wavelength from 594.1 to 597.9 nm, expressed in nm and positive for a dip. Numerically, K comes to 0.03 nm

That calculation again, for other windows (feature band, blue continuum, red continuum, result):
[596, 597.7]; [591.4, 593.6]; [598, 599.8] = 0.028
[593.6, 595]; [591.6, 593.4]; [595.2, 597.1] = 0.007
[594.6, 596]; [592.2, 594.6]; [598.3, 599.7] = -0.013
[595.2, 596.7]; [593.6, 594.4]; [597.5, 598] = -0.013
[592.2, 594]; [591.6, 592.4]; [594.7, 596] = -0.007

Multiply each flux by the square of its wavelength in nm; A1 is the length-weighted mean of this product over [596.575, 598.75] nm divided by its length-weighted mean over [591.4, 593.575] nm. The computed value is 1.0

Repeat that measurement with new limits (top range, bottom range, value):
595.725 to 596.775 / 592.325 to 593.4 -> 1.01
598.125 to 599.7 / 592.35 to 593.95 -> 1.03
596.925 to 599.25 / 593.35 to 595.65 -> 1.02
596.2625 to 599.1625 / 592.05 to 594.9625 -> 1.02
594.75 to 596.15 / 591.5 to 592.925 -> 1.02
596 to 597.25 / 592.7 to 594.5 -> 1.01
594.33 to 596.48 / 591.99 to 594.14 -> 1.02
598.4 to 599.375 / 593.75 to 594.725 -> 1.04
